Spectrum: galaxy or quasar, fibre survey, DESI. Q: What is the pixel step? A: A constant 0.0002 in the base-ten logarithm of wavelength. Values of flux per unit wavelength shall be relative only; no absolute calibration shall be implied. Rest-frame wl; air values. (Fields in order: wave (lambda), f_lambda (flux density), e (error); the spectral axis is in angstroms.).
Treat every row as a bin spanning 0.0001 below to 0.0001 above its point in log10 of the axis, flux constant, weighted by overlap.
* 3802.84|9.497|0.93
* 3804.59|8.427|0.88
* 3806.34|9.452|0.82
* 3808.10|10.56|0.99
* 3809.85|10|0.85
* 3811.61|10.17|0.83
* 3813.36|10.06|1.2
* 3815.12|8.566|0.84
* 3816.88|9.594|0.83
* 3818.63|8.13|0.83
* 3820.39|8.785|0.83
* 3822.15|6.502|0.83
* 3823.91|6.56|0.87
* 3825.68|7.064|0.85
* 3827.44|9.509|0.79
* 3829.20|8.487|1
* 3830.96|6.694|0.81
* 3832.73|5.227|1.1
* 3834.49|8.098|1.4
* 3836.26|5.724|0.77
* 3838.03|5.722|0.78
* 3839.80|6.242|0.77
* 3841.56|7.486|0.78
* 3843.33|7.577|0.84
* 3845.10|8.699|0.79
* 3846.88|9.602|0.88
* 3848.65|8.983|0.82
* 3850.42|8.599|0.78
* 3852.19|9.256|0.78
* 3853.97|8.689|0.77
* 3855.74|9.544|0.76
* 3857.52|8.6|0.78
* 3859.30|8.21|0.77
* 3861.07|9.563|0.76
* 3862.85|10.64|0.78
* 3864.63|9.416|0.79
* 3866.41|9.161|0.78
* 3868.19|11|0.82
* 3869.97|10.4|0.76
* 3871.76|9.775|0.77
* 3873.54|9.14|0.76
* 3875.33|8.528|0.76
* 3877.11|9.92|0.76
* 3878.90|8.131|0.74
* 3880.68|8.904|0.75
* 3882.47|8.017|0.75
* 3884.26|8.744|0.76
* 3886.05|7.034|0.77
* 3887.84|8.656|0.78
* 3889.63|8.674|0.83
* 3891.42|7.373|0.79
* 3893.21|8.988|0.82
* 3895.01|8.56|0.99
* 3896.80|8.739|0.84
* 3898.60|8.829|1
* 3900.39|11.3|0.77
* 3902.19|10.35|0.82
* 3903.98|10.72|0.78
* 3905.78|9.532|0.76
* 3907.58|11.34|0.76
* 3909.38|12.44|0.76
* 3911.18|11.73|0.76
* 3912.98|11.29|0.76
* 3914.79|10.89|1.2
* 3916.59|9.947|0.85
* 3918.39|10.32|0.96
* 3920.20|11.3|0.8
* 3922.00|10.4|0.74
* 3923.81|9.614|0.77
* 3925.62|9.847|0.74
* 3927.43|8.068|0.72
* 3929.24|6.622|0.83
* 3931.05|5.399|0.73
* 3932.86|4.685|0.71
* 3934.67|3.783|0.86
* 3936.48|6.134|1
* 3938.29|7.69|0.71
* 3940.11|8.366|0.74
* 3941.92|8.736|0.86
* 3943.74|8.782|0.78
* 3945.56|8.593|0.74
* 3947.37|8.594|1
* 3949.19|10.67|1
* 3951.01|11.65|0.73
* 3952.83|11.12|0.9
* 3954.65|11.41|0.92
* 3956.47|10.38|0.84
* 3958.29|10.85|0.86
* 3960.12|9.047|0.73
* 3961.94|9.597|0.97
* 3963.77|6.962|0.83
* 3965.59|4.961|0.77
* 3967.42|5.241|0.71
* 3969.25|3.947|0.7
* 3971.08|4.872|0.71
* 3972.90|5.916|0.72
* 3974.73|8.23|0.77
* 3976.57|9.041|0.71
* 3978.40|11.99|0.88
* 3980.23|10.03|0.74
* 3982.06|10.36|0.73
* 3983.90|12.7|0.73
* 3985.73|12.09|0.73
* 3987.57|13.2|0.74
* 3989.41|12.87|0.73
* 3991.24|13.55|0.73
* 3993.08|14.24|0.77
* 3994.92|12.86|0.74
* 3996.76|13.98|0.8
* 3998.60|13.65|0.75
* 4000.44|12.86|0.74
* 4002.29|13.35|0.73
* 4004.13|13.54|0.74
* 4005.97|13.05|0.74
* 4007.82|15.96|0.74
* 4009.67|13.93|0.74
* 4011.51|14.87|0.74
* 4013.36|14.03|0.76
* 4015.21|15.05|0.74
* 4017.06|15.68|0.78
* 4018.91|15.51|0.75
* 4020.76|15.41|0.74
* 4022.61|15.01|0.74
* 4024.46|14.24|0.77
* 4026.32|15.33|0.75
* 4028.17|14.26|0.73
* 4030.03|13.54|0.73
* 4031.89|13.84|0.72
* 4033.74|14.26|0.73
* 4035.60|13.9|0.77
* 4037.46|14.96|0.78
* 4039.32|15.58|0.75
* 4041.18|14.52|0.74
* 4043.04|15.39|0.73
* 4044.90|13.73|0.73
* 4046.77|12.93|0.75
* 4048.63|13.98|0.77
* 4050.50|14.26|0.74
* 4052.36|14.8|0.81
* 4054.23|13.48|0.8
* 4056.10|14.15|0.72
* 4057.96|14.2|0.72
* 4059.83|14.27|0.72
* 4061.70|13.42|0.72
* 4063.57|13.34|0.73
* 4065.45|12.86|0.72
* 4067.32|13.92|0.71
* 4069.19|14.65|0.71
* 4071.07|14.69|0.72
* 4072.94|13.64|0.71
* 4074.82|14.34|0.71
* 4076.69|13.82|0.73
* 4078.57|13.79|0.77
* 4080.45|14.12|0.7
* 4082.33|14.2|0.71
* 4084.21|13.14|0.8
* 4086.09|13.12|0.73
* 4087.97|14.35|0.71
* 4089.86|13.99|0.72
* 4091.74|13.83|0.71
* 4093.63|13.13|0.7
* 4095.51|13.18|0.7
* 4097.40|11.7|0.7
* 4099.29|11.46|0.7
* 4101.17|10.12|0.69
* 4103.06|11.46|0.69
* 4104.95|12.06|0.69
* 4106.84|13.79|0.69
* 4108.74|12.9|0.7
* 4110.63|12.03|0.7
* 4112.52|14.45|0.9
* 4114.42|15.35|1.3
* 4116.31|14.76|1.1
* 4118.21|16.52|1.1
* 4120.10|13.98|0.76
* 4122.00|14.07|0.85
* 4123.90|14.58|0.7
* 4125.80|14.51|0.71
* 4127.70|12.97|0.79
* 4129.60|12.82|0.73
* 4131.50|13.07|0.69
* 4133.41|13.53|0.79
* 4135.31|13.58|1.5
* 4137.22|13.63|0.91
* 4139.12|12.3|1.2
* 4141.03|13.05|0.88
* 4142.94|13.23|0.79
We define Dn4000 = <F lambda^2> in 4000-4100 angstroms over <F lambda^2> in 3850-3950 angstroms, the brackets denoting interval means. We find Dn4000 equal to 1.7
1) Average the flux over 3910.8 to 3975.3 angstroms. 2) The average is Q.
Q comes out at 8.46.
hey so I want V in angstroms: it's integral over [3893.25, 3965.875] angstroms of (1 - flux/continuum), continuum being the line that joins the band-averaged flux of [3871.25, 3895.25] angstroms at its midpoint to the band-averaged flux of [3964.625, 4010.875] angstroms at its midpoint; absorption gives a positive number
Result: 2.9 angstroms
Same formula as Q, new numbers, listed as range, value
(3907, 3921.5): 11.1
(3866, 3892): 8.91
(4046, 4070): 13.9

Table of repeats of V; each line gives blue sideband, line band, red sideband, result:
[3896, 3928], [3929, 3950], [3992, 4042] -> 7.6 angstroms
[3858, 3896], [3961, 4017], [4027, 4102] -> 3.0 angstroms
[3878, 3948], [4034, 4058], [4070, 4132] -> -4.2 angstroms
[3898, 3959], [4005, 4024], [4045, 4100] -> -4.5 angstroms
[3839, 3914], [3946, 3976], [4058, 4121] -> 7.1 angstroms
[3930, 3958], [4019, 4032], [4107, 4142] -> -4.5 angstroms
